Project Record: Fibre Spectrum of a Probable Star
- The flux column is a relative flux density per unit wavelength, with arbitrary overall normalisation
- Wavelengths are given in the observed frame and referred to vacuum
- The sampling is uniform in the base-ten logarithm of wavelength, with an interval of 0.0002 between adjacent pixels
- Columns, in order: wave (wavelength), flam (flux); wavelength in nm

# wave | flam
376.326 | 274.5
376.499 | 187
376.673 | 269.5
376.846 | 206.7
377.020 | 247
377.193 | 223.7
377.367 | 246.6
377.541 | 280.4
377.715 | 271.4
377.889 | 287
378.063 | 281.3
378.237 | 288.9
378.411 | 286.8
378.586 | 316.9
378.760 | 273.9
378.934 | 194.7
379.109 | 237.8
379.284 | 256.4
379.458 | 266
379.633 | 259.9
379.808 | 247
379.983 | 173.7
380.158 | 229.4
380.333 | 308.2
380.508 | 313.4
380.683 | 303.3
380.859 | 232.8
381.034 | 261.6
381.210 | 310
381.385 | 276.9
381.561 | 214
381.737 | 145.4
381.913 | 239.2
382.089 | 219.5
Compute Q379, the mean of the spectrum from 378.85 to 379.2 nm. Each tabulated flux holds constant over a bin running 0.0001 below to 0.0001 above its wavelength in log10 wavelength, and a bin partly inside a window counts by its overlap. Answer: 216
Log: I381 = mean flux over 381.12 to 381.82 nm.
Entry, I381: 237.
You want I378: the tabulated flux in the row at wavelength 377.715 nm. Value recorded 271.4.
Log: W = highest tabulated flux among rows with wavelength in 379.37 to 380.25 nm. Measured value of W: 266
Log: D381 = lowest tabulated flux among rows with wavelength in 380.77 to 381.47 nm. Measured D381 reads 232.8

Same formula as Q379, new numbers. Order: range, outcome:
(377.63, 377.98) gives 279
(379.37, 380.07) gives 237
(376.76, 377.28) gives 226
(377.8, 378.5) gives 286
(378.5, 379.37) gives 256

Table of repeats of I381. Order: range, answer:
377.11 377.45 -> 235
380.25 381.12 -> 284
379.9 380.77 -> 266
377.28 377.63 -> 263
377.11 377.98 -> 262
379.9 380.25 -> 203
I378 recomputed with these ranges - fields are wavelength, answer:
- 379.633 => 259.9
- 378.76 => 273.9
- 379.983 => 173.7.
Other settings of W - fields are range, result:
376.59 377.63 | 280.4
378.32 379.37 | 316.9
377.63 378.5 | 288.9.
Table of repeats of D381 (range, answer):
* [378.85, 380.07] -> 173.7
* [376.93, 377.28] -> 223.7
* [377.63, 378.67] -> 271.4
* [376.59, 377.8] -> 206.7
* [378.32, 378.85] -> 273.9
